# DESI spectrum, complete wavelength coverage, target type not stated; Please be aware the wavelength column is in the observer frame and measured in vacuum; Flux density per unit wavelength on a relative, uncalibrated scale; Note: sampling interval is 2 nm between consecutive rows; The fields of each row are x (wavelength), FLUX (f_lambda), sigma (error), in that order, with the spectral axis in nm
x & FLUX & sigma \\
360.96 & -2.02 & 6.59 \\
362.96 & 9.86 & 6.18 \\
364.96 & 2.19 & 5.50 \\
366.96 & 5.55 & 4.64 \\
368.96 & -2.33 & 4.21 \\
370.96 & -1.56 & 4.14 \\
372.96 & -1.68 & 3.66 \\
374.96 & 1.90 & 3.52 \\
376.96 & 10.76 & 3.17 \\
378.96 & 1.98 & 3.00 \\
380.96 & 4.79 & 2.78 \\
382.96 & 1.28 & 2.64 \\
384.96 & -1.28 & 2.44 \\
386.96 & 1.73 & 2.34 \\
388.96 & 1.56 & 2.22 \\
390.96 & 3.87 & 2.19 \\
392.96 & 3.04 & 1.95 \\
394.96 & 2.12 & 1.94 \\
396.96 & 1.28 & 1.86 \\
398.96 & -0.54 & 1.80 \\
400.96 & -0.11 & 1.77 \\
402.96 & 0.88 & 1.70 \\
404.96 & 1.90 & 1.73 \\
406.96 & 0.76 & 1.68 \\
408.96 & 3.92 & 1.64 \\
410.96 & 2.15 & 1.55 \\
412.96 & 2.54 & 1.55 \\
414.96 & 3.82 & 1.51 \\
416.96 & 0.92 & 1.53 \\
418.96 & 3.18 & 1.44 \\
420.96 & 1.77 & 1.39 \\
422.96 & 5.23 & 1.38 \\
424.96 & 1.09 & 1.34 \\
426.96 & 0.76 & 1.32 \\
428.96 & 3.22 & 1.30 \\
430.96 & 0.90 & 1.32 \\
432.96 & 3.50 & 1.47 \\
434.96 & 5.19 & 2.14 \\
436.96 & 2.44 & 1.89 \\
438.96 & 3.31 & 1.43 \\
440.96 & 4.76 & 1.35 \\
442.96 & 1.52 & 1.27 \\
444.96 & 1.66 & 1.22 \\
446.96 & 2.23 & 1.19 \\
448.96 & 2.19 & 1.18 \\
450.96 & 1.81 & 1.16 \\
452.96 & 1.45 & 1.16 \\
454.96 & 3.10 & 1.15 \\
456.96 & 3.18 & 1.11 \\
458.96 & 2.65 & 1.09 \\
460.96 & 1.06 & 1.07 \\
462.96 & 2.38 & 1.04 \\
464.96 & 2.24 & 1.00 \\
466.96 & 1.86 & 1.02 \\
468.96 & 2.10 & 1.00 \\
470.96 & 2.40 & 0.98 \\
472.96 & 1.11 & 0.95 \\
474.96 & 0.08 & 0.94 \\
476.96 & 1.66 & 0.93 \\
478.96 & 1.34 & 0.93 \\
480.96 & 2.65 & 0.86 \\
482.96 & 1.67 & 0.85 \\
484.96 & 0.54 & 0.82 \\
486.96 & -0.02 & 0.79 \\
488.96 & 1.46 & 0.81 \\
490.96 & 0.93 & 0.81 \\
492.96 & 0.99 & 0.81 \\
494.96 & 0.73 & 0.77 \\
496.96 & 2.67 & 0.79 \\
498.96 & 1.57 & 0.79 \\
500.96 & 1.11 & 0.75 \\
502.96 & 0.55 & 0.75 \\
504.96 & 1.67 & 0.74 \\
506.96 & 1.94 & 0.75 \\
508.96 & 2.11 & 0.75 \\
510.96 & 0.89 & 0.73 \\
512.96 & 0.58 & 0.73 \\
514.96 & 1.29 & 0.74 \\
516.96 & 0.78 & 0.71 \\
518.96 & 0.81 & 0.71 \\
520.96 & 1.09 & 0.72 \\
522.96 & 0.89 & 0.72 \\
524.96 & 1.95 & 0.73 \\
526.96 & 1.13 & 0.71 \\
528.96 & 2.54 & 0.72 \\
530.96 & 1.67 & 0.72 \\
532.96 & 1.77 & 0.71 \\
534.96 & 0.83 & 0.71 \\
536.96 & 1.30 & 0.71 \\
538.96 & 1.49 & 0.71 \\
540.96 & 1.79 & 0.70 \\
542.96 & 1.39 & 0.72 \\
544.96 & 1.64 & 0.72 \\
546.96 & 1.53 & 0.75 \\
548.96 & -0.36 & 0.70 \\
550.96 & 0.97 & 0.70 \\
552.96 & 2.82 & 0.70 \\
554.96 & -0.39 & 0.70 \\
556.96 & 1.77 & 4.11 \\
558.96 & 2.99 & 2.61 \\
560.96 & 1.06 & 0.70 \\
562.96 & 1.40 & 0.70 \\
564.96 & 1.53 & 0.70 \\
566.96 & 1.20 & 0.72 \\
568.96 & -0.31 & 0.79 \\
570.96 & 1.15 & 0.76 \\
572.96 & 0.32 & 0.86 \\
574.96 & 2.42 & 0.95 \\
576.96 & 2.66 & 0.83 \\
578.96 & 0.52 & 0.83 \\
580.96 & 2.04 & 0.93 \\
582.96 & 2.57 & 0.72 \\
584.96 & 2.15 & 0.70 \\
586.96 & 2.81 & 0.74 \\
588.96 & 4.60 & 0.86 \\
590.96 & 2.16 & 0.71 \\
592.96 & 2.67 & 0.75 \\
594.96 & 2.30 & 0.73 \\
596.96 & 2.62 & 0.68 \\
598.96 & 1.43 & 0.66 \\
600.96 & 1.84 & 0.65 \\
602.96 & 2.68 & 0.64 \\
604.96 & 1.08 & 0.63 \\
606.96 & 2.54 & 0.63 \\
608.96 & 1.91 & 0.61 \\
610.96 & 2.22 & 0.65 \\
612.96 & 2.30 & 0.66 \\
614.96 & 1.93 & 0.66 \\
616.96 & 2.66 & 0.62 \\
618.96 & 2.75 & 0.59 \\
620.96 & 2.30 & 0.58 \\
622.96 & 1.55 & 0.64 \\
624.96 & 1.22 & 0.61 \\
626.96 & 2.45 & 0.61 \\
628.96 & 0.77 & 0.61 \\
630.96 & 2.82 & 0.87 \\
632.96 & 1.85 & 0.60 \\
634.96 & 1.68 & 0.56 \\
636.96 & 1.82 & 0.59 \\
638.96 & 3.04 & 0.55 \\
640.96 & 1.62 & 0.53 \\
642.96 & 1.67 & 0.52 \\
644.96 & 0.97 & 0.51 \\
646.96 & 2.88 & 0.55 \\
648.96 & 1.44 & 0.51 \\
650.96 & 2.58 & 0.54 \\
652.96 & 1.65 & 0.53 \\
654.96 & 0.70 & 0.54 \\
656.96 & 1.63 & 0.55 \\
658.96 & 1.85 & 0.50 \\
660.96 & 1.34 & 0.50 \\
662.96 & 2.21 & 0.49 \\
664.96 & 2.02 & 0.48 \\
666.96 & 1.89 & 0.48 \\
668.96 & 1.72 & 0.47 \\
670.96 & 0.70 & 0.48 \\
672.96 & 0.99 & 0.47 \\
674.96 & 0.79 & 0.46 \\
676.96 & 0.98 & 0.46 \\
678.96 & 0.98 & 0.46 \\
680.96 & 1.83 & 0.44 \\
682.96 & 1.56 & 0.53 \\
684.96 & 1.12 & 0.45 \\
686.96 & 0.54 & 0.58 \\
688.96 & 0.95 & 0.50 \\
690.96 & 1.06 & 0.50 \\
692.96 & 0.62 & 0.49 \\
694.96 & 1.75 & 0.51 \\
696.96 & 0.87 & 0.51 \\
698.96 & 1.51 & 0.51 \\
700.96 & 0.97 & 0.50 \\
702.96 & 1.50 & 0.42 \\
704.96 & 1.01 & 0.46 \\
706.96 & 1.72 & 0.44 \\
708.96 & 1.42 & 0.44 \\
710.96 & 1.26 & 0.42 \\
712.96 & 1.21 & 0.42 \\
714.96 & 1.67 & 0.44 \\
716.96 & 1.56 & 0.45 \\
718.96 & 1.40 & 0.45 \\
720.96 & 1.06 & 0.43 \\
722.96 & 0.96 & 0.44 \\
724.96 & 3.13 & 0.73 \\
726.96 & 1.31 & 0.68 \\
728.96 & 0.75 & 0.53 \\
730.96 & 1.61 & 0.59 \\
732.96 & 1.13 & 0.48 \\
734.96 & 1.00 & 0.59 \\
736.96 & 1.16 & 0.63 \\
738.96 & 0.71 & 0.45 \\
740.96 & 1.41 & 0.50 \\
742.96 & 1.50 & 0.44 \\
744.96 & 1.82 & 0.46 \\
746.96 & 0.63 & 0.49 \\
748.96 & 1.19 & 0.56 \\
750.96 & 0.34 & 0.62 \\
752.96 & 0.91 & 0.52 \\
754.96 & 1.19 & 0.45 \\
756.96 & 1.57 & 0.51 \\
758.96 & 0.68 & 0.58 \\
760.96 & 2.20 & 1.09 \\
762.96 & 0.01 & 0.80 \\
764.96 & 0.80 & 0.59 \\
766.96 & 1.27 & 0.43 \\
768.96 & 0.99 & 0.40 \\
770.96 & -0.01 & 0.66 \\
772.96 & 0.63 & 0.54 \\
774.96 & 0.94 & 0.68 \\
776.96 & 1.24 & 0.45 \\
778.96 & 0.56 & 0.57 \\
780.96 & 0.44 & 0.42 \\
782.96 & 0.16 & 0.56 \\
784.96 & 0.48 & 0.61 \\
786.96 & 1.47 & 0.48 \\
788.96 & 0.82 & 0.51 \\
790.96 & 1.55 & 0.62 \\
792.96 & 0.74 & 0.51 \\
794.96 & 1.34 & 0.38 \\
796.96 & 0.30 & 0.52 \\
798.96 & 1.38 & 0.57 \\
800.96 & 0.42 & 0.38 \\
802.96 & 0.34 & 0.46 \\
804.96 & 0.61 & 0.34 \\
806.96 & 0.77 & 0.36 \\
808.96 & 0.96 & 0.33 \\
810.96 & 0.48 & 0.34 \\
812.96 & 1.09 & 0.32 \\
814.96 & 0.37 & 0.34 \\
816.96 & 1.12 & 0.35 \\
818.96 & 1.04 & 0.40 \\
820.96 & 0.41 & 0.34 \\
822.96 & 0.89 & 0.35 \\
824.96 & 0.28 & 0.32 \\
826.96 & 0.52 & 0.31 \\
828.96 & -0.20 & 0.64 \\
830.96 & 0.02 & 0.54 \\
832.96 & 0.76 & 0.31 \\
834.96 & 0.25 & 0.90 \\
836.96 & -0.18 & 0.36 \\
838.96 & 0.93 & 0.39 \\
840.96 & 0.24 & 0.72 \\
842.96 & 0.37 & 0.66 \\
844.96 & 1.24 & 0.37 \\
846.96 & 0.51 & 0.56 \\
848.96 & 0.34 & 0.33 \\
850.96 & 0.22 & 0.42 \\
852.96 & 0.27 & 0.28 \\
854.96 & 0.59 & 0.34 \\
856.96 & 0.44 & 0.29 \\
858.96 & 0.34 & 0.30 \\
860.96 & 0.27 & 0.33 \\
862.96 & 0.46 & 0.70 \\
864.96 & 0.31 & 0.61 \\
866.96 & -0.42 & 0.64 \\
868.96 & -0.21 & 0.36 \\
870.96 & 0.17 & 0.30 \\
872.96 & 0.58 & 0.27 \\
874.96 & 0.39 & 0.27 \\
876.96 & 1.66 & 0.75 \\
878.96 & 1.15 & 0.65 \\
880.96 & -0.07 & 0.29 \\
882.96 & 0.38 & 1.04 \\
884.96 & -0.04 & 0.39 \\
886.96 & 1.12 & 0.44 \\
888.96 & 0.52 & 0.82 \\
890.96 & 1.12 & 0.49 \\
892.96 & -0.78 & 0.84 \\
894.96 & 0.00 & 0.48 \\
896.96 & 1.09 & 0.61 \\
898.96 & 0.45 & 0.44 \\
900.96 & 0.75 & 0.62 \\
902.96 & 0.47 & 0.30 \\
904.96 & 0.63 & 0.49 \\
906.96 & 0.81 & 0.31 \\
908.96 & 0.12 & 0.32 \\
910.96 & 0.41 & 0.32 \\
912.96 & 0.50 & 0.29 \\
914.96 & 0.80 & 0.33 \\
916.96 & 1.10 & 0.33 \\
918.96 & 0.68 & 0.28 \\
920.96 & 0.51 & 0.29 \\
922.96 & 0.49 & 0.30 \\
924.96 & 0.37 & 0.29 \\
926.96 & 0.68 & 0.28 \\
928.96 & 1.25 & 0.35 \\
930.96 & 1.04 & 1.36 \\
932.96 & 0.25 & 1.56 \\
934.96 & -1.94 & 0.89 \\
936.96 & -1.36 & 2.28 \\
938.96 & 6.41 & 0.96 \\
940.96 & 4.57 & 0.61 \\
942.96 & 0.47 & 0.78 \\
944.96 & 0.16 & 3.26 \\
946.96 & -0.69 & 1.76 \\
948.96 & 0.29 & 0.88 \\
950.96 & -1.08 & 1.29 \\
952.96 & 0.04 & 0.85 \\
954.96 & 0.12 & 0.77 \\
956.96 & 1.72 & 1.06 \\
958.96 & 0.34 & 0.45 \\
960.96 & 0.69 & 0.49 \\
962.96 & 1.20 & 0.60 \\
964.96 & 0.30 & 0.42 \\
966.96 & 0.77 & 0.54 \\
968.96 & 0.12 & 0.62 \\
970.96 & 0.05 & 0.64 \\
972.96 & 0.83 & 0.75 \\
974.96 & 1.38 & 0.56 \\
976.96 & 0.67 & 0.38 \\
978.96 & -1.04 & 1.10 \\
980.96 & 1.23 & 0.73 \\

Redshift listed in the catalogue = 1.52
